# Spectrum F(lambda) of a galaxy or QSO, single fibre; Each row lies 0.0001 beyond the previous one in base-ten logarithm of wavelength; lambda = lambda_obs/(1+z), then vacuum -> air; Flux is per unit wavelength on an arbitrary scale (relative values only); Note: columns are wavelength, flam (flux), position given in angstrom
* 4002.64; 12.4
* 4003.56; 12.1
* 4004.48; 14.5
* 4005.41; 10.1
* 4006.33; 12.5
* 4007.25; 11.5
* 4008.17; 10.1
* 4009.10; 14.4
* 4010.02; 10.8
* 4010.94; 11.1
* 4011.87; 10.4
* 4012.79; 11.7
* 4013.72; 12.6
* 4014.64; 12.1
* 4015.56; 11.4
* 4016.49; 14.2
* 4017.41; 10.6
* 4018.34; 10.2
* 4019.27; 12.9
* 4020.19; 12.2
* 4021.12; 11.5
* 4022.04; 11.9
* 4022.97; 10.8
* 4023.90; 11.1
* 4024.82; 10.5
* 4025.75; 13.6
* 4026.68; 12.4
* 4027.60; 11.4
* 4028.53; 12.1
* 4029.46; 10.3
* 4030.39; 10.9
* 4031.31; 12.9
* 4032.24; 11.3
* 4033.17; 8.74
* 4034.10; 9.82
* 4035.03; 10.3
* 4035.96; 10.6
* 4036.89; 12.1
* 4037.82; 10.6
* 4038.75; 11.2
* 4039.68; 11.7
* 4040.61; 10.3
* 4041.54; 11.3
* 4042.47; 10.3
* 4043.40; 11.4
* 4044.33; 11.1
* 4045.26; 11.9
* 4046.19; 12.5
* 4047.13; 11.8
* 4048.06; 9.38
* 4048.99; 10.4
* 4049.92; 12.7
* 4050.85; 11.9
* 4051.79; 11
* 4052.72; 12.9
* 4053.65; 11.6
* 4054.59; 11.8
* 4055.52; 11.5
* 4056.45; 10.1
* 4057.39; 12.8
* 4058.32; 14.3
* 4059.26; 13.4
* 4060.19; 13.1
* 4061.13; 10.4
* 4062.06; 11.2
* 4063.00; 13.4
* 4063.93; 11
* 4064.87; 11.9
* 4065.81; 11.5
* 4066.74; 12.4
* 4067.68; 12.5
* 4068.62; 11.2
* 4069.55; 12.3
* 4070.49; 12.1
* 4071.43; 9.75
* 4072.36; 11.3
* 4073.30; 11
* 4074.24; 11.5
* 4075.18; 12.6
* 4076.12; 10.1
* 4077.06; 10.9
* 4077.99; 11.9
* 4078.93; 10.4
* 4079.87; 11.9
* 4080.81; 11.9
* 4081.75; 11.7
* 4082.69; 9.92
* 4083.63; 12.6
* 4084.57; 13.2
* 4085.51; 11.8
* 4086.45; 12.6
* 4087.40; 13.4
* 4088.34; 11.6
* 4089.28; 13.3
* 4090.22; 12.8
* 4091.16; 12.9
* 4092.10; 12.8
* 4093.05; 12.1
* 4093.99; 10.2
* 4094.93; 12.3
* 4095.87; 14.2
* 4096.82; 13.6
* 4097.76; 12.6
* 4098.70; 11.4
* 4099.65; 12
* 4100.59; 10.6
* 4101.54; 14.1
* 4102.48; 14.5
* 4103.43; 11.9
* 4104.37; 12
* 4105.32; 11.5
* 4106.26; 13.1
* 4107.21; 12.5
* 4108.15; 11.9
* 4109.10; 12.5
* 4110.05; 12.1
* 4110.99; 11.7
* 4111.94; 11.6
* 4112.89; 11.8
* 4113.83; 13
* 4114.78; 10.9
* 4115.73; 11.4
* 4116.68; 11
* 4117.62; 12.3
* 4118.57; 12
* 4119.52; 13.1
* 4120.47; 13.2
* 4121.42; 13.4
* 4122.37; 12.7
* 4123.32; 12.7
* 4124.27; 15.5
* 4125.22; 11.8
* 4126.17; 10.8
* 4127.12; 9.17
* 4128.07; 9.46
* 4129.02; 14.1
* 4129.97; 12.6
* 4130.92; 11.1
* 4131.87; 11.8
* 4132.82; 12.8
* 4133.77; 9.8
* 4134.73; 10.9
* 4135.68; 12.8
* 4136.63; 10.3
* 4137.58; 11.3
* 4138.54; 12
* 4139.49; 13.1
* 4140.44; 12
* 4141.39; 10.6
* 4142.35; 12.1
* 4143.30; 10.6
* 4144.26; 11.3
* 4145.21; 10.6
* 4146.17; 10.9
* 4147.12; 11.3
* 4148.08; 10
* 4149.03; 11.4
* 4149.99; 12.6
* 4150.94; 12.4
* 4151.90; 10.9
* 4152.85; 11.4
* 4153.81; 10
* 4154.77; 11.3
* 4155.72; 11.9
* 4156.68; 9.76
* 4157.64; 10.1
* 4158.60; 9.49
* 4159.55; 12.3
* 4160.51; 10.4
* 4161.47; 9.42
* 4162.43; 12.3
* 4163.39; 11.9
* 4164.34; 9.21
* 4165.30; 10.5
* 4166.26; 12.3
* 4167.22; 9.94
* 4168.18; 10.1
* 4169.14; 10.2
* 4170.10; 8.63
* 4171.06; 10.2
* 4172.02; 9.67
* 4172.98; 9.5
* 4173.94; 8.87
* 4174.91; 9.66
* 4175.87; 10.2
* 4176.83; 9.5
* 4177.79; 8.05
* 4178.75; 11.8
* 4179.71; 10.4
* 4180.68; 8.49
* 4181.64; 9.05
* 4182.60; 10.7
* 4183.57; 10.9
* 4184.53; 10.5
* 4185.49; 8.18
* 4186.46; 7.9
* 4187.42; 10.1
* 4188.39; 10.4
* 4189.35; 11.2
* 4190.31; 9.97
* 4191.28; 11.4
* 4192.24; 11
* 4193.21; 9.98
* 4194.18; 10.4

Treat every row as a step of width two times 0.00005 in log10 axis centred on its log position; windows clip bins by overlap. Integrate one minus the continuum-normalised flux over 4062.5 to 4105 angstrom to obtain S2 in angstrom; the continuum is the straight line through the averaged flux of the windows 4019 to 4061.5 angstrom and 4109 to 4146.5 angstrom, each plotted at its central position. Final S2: -1.39 angstrom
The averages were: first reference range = 11.5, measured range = 12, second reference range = 11.8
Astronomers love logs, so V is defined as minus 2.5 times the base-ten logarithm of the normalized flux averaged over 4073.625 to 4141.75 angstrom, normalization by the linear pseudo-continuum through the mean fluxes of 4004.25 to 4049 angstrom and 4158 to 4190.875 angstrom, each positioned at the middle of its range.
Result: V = -0.13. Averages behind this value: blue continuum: 11.4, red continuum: 10.1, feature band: 12.1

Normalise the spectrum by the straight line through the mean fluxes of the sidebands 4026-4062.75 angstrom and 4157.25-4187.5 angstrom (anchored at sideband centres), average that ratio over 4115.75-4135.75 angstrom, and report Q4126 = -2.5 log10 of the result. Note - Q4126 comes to -0.143 mag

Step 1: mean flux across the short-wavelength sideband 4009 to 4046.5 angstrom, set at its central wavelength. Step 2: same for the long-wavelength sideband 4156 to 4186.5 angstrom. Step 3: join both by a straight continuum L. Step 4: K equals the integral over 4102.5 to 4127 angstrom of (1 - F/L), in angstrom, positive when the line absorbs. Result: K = -3.9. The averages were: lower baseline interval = 11.4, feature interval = 12.3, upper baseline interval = 10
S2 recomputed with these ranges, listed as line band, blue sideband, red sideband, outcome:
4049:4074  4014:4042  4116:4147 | -0.7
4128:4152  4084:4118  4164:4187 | -1.2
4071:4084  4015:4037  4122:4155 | 0.3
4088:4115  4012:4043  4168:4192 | -4.4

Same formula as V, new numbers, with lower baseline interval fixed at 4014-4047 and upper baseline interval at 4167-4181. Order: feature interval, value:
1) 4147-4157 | -0.13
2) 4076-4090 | -0.11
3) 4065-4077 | -0.06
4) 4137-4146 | -0.14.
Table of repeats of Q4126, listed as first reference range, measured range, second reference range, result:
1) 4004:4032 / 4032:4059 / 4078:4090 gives 0.05 mag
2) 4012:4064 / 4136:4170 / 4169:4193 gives -0.08 mag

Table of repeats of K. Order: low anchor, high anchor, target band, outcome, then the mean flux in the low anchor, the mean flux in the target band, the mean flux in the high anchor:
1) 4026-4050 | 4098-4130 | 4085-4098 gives -0.8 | 11.1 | 12.6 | 12.2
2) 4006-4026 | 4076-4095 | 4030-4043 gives 1.0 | 11.7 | 10.9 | 11.9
